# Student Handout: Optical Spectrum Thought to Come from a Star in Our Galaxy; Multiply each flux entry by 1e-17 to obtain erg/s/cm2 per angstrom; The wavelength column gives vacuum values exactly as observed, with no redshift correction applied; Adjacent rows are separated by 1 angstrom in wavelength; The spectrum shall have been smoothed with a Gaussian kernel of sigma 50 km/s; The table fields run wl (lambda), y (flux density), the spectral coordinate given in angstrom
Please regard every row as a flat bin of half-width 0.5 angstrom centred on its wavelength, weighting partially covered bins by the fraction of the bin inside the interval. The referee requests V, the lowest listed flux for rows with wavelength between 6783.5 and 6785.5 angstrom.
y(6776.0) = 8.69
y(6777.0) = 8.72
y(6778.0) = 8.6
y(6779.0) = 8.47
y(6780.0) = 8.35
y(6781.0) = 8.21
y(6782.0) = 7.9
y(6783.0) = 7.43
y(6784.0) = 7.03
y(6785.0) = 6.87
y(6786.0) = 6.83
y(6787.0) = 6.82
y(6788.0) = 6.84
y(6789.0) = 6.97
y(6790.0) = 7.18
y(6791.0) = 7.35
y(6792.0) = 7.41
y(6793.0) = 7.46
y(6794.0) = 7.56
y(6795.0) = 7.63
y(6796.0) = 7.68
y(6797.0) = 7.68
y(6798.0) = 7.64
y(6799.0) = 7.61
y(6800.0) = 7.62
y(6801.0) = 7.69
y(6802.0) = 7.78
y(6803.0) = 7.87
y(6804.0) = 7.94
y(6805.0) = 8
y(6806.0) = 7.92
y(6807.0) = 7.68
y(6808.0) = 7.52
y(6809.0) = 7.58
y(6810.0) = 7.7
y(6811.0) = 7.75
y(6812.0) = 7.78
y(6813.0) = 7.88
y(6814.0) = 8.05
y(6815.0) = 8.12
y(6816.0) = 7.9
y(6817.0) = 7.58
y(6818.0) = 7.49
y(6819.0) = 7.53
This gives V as 6.87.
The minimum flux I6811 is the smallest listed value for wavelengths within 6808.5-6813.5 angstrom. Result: 7.58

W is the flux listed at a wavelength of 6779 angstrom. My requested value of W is 8.47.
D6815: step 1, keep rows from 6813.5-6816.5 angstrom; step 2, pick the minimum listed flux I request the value 7.9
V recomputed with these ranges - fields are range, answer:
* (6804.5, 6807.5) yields 7.68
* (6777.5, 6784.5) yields 7.03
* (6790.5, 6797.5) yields 7.35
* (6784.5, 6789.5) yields 6.82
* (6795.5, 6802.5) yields 7.61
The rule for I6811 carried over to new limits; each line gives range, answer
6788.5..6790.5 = 6.97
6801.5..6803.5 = 7.78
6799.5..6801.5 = 7.62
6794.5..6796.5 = 7.63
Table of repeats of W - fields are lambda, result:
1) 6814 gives 8.05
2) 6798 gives 7.64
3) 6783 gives 7.43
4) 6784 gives 7.03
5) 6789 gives 6.97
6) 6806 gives 7.92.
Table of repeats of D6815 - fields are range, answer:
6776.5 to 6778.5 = 8.6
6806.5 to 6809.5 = 7.52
